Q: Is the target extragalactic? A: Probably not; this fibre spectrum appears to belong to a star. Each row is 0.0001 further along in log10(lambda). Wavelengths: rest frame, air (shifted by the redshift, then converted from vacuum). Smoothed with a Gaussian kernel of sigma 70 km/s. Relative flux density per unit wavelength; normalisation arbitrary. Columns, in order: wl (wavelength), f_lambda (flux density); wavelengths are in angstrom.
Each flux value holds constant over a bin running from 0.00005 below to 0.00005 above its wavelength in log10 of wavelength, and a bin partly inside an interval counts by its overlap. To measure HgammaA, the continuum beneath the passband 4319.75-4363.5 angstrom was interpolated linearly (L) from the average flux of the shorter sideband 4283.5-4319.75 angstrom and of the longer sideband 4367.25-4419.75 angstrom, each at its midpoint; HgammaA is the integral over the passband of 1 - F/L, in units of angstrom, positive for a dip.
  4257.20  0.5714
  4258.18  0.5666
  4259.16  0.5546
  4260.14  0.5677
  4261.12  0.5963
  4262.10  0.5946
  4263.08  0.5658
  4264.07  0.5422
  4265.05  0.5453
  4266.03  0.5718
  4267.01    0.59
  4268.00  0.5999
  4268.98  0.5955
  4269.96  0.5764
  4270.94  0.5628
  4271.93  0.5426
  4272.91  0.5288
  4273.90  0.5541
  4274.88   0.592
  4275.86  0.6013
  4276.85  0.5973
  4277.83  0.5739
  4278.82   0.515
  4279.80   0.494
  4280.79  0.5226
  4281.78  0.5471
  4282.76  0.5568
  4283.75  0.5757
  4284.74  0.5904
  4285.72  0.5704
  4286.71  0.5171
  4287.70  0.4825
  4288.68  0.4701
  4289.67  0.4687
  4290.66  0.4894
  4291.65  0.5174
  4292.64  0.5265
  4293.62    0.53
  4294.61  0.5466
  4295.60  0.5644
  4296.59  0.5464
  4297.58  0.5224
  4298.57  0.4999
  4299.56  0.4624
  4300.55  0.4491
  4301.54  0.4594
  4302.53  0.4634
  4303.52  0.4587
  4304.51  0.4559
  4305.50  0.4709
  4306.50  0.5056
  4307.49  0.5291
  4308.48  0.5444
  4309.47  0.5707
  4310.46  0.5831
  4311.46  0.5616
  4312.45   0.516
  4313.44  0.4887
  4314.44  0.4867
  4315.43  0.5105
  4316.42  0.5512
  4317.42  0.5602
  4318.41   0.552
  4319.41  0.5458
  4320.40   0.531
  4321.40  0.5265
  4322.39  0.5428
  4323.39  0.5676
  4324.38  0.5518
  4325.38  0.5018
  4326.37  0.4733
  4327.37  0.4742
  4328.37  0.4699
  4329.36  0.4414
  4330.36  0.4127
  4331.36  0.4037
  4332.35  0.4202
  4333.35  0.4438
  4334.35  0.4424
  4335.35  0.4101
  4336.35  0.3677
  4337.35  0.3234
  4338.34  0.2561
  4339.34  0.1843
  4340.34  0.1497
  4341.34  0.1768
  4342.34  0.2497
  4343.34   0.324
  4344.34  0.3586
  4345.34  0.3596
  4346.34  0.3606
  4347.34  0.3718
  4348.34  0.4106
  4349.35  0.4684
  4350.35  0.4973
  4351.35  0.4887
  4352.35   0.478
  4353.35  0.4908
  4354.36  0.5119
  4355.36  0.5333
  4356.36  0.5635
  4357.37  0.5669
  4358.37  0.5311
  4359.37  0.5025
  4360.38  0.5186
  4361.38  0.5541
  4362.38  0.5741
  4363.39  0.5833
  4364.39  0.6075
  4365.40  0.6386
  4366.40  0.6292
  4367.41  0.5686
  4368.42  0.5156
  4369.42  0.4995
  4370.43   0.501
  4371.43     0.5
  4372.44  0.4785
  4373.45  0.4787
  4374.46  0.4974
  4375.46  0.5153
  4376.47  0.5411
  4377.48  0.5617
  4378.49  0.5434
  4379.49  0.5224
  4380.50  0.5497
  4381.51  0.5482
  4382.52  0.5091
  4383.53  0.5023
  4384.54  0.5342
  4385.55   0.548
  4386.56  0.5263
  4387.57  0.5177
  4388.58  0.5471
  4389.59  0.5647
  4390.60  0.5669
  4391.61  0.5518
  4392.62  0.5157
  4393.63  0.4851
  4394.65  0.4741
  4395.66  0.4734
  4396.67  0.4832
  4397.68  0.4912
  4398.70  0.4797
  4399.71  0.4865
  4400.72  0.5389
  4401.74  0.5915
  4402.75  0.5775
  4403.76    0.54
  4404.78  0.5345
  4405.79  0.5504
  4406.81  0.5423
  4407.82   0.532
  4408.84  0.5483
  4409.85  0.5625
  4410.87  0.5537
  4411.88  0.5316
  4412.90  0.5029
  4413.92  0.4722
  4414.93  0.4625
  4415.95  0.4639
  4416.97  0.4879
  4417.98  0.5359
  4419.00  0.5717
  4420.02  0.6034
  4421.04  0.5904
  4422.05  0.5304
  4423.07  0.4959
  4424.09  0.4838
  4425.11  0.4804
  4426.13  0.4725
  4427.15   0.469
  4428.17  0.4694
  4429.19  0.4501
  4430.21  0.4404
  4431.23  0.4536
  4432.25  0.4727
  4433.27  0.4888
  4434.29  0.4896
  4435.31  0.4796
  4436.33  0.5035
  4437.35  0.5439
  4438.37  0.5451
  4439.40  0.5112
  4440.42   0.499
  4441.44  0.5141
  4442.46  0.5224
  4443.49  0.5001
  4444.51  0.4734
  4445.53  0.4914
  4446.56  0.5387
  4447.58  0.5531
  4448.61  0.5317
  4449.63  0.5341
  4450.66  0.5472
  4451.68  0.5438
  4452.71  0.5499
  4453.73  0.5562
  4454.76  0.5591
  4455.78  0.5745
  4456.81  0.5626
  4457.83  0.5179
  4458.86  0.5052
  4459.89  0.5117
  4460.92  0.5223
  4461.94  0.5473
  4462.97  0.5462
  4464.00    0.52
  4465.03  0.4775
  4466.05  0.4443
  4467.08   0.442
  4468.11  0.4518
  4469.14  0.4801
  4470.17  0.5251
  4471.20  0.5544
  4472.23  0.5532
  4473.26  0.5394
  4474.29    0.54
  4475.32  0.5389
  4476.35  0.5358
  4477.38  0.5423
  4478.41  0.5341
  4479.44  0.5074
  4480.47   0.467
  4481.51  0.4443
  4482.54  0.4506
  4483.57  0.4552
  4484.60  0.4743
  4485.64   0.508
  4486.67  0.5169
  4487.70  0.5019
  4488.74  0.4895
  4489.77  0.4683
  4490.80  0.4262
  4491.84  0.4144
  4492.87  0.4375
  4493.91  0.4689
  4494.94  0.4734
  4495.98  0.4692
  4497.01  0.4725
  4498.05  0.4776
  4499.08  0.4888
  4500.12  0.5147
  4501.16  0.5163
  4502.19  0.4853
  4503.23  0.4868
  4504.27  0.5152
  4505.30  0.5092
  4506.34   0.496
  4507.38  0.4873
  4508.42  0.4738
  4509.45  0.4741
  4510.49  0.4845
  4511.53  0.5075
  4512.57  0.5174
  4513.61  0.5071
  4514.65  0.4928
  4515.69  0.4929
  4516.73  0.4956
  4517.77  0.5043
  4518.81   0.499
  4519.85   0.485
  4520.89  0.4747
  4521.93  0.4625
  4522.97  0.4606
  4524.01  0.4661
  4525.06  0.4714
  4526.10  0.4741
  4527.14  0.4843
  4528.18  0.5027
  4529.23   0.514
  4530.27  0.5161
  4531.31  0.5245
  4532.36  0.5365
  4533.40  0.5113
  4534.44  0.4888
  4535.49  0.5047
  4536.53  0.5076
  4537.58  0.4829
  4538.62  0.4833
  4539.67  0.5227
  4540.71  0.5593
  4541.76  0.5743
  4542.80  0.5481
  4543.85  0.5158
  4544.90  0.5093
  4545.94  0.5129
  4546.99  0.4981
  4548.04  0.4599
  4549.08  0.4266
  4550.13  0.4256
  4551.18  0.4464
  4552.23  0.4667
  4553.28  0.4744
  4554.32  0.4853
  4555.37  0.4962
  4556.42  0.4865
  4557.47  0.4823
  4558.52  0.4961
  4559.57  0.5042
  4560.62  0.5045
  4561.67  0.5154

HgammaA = 6.7 angstrom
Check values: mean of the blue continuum 0.517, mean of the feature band 0.439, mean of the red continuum 0.523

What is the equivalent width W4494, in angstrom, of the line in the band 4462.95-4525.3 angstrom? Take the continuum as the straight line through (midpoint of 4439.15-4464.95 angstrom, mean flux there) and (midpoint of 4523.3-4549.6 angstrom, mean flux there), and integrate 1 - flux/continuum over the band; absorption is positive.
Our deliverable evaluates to 3.1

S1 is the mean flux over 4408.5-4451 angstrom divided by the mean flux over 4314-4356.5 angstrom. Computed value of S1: 1.17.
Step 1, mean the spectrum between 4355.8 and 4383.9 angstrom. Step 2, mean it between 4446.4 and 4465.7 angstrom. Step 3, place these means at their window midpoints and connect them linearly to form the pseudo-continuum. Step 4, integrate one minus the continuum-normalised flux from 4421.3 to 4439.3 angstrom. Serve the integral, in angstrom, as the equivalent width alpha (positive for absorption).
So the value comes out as 1.63 angstrom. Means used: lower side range 0.54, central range 0.488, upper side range 0.536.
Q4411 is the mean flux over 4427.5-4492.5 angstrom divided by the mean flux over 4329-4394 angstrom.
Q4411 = 1.1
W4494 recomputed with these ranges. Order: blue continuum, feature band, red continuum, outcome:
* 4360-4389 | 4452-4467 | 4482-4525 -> -0.7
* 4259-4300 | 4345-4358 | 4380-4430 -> 1.5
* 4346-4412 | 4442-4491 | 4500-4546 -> -0.2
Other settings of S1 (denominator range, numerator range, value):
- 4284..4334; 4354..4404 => 1.05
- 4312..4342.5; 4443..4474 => 1.19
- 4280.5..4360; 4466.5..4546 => 1.05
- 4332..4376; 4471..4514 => 1.09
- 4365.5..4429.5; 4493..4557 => 0.94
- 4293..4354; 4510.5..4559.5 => 1.08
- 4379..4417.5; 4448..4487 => 0.99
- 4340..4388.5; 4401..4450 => 1.05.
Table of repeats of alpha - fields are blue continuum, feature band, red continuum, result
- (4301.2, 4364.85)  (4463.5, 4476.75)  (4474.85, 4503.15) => -0.7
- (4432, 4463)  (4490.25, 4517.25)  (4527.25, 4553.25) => 1.4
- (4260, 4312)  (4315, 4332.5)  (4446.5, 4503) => 0.9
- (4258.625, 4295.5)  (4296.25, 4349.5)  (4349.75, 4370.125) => 9.5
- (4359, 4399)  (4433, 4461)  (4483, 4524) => -1.1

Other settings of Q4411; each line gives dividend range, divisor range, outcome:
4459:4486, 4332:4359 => 1.27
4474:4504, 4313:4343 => 1.12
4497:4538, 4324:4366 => 1.12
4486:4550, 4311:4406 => 1.01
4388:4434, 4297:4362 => 1.11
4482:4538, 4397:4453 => 0.95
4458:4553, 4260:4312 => 0.92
